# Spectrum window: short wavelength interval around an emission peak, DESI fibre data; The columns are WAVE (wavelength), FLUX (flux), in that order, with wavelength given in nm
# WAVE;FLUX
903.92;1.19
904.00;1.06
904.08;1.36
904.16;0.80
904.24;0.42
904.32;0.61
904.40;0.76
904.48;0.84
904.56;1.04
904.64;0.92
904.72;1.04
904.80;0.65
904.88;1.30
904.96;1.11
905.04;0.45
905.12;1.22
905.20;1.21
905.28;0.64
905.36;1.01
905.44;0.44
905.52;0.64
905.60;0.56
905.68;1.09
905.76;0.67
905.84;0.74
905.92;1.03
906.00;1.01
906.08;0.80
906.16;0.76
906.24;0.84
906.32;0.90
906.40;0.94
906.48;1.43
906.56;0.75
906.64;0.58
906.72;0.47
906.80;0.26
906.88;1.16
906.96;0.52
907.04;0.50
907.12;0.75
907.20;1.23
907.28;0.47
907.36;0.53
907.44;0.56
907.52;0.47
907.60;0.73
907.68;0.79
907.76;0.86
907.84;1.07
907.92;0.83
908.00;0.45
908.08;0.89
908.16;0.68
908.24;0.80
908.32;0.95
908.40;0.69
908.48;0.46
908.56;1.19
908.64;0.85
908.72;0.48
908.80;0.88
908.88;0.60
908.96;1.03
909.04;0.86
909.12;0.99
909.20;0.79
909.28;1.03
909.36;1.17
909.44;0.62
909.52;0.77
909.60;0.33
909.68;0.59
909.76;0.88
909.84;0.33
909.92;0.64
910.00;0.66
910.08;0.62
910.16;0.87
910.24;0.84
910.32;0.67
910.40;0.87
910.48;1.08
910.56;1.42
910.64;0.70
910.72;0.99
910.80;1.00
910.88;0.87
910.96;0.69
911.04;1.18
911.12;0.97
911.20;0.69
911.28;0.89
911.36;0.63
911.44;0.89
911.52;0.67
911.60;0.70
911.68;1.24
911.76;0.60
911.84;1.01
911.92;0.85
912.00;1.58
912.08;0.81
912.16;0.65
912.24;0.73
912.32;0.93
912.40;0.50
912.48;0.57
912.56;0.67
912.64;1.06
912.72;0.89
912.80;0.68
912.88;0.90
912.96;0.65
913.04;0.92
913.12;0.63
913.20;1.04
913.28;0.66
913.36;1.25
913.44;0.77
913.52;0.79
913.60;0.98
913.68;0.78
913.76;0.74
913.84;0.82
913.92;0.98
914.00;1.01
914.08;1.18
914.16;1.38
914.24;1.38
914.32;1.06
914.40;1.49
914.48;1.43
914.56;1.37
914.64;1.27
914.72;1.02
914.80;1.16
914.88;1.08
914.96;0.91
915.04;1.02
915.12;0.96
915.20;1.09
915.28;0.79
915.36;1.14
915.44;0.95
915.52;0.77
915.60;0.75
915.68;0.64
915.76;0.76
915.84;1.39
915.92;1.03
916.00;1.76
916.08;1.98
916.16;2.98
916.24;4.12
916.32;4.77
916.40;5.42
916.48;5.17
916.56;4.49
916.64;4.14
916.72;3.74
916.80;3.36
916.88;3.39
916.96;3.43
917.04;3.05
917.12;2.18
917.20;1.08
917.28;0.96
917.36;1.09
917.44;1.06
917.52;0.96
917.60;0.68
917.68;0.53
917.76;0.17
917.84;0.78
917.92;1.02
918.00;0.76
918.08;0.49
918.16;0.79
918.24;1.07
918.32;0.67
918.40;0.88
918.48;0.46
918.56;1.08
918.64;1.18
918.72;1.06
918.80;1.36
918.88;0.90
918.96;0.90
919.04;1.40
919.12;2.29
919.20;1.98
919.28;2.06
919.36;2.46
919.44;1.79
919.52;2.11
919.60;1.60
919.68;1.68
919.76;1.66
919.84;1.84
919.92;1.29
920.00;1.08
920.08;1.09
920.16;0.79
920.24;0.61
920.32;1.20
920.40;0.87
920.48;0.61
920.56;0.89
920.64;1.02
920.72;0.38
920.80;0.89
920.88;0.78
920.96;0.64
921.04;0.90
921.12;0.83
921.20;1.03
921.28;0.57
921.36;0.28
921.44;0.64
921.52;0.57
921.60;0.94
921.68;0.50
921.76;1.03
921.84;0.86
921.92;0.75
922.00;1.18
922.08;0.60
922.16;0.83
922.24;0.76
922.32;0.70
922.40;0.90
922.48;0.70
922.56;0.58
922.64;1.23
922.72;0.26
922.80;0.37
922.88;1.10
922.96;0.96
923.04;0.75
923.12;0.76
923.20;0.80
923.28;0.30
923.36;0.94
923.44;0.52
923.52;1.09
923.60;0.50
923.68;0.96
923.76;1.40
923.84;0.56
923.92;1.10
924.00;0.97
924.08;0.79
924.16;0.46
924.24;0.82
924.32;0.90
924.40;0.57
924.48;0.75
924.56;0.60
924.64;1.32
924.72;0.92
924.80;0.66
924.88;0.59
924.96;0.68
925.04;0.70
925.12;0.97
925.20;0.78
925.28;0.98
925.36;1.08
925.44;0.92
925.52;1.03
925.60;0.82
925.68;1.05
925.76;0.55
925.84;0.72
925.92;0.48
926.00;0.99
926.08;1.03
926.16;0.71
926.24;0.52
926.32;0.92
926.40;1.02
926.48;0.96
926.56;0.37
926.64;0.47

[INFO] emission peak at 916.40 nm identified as H-alpha 6563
